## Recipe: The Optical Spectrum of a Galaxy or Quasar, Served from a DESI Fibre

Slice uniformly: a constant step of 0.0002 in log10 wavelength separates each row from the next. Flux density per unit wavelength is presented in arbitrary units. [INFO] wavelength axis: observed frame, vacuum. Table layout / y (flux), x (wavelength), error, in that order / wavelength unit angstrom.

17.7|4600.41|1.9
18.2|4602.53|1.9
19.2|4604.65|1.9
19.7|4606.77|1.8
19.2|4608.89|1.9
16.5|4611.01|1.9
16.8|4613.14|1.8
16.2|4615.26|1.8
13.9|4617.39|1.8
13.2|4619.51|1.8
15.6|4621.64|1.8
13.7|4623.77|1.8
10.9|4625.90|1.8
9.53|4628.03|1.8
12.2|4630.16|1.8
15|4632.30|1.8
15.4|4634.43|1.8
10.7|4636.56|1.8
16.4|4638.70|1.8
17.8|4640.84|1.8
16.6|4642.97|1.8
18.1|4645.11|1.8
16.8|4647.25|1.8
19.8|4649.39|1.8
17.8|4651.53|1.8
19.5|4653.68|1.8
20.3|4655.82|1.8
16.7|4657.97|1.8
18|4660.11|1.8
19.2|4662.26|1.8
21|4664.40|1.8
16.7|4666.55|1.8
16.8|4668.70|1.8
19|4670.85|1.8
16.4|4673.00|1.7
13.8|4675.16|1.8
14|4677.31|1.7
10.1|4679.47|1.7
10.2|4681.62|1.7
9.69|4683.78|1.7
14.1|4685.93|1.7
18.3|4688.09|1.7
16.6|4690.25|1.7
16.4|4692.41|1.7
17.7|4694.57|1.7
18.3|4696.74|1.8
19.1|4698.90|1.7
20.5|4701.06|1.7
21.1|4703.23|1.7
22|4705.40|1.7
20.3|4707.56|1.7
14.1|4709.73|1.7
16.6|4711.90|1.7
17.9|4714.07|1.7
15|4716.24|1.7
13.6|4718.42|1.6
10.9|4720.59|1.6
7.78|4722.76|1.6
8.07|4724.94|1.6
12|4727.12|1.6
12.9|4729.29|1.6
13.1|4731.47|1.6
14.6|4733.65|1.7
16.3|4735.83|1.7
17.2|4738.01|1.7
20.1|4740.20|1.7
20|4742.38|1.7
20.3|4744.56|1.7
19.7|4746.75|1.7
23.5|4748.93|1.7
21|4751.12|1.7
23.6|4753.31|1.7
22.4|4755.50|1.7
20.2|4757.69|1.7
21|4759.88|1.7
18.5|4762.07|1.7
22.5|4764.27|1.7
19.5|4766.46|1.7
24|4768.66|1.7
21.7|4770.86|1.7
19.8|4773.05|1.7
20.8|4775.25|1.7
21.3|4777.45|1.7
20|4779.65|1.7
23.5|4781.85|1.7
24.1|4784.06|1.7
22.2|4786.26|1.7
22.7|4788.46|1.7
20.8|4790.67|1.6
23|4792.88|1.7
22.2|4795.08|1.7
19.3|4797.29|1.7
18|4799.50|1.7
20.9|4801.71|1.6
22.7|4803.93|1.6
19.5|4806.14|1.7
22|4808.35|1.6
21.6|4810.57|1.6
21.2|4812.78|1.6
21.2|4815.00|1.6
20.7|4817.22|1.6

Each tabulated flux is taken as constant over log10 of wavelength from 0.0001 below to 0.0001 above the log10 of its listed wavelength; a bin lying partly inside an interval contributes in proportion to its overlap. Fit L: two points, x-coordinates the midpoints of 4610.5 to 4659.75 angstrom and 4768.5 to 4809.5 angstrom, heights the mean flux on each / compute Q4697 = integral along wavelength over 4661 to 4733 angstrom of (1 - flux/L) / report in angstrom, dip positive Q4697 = 9.4 angstrom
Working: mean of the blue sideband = 15.7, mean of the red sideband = 21.4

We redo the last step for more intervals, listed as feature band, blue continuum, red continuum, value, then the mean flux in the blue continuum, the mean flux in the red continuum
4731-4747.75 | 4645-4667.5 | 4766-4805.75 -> 2.1 angstrom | 18.6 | 21.5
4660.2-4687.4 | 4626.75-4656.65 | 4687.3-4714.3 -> 3.2 angstrom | 16.1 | 18.4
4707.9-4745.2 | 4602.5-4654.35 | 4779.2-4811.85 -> 8.6 angstrom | 15.9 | 21.5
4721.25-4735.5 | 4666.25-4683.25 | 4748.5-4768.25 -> 5.5 angstrom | 14.4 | 21.4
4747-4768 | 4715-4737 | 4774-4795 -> -4.6 angstrom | 12.5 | 22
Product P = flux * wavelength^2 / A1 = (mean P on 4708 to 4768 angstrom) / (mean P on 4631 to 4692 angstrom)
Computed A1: 1.10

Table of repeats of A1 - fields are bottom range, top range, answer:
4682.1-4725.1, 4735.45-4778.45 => 1.33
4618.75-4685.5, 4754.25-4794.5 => 1.46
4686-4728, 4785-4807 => 1.37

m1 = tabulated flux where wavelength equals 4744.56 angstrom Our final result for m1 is 20.3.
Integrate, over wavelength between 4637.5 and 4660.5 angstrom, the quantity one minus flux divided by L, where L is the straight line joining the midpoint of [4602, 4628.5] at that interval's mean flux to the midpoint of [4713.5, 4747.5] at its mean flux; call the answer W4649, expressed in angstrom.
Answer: -3.7 angstrom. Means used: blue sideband 15.7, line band 17.9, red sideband 14.9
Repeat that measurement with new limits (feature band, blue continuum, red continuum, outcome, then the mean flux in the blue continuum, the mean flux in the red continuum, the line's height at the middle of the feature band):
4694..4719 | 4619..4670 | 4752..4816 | 0.5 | 16.2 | 21.4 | 18.5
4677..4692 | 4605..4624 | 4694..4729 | 2.4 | 16.3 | 15.8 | 16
